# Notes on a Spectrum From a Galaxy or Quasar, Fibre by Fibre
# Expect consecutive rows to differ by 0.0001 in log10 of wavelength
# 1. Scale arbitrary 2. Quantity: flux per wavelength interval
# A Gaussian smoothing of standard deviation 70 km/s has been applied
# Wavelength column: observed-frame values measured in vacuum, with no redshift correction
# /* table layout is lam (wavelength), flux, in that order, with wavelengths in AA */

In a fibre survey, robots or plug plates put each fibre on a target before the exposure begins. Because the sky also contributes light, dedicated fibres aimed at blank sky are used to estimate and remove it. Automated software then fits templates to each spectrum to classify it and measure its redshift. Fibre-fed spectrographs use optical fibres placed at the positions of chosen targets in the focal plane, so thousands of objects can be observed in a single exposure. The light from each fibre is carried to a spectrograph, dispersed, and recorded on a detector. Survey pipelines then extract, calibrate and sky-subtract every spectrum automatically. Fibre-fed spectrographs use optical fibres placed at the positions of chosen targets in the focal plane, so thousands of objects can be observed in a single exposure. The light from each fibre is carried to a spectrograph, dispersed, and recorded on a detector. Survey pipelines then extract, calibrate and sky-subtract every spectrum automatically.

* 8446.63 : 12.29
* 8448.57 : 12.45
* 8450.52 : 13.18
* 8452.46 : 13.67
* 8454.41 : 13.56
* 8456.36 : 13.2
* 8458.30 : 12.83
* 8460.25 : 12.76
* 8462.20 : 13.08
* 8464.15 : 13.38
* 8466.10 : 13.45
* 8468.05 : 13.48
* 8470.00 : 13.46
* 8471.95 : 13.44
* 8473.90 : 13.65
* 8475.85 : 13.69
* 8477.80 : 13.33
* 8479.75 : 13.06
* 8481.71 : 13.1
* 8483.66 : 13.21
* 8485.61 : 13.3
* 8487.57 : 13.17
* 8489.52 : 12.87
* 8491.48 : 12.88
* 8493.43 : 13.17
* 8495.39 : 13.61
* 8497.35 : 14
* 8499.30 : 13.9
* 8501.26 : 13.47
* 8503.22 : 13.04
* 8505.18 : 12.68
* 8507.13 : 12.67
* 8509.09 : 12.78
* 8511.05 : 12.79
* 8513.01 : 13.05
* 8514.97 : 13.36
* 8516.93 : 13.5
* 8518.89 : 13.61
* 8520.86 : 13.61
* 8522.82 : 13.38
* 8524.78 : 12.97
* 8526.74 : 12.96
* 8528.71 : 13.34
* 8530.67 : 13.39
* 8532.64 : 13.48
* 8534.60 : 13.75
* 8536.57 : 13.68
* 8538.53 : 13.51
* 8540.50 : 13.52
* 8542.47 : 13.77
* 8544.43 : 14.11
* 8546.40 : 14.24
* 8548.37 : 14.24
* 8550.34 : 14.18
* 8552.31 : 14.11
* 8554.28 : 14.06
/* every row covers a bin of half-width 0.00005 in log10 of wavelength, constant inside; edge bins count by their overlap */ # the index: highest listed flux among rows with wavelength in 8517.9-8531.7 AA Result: 13.61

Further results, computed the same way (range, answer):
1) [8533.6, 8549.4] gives 14.24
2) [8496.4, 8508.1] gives 14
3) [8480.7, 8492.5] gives 13.3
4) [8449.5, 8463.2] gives 13.67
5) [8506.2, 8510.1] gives 12.78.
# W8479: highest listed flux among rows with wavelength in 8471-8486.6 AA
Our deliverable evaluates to 13.69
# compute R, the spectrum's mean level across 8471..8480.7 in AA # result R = 13.4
